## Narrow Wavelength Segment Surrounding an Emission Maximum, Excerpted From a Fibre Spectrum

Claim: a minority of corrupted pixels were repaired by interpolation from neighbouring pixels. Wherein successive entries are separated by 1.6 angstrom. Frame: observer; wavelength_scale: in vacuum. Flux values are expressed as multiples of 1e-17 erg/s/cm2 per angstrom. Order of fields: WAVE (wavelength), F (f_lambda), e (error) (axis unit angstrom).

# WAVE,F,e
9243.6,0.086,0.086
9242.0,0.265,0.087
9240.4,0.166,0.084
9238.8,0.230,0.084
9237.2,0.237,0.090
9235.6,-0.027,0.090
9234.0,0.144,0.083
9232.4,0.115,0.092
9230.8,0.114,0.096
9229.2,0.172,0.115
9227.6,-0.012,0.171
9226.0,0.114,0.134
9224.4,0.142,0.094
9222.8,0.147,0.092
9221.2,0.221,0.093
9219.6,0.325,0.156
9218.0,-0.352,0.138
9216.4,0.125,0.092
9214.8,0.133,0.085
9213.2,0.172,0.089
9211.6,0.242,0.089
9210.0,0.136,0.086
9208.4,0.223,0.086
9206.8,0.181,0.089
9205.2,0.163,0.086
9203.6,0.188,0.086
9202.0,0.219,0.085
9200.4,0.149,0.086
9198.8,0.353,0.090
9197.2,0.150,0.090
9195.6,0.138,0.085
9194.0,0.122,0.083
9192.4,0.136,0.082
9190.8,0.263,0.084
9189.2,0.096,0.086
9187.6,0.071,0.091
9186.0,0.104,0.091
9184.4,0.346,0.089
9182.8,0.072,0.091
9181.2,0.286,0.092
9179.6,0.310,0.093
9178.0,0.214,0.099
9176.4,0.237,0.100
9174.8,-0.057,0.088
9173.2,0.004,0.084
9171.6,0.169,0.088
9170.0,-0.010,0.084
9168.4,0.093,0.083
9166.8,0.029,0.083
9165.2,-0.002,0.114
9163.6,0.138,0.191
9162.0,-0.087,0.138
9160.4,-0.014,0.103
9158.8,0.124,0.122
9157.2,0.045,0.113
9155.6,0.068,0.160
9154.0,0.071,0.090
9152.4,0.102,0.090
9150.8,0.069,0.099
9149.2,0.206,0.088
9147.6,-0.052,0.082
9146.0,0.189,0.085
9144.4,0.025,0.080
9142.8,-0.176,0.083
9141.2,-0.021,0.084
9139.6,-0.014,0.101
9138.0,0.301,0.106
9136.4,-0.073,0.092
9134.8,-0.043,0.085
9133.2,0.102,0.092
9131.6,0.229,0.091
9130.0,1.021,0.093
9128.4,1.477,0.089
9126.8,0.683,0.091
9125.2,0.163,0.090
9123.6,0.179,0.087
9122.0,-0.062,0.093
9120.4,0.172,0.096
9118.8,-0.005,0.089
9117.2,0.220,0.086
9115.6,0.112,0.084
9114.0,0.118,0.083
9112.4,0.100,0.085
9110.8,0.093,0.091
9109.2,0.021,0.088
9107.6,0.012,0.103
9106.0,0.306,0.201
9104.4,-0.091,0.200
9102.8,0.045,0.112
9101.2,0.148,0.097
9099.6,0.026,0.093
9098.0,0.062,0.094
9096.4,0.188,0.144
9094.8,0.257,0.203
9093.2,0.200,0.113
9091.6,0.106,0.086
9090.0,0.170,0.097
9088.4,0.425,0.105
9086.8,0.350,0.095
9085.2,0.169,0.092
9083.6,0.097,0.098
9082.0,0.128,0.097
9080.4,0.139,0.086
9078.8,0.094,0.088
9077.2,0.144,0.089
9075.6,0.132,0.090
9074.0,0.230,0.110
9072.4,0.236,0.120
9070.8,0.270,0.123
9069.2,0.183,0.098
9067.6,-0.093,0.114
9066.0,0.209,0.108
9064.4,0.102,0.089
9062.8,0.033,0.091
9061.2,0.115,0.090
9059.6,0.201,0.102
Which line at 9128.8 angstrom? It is H-beta 4861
